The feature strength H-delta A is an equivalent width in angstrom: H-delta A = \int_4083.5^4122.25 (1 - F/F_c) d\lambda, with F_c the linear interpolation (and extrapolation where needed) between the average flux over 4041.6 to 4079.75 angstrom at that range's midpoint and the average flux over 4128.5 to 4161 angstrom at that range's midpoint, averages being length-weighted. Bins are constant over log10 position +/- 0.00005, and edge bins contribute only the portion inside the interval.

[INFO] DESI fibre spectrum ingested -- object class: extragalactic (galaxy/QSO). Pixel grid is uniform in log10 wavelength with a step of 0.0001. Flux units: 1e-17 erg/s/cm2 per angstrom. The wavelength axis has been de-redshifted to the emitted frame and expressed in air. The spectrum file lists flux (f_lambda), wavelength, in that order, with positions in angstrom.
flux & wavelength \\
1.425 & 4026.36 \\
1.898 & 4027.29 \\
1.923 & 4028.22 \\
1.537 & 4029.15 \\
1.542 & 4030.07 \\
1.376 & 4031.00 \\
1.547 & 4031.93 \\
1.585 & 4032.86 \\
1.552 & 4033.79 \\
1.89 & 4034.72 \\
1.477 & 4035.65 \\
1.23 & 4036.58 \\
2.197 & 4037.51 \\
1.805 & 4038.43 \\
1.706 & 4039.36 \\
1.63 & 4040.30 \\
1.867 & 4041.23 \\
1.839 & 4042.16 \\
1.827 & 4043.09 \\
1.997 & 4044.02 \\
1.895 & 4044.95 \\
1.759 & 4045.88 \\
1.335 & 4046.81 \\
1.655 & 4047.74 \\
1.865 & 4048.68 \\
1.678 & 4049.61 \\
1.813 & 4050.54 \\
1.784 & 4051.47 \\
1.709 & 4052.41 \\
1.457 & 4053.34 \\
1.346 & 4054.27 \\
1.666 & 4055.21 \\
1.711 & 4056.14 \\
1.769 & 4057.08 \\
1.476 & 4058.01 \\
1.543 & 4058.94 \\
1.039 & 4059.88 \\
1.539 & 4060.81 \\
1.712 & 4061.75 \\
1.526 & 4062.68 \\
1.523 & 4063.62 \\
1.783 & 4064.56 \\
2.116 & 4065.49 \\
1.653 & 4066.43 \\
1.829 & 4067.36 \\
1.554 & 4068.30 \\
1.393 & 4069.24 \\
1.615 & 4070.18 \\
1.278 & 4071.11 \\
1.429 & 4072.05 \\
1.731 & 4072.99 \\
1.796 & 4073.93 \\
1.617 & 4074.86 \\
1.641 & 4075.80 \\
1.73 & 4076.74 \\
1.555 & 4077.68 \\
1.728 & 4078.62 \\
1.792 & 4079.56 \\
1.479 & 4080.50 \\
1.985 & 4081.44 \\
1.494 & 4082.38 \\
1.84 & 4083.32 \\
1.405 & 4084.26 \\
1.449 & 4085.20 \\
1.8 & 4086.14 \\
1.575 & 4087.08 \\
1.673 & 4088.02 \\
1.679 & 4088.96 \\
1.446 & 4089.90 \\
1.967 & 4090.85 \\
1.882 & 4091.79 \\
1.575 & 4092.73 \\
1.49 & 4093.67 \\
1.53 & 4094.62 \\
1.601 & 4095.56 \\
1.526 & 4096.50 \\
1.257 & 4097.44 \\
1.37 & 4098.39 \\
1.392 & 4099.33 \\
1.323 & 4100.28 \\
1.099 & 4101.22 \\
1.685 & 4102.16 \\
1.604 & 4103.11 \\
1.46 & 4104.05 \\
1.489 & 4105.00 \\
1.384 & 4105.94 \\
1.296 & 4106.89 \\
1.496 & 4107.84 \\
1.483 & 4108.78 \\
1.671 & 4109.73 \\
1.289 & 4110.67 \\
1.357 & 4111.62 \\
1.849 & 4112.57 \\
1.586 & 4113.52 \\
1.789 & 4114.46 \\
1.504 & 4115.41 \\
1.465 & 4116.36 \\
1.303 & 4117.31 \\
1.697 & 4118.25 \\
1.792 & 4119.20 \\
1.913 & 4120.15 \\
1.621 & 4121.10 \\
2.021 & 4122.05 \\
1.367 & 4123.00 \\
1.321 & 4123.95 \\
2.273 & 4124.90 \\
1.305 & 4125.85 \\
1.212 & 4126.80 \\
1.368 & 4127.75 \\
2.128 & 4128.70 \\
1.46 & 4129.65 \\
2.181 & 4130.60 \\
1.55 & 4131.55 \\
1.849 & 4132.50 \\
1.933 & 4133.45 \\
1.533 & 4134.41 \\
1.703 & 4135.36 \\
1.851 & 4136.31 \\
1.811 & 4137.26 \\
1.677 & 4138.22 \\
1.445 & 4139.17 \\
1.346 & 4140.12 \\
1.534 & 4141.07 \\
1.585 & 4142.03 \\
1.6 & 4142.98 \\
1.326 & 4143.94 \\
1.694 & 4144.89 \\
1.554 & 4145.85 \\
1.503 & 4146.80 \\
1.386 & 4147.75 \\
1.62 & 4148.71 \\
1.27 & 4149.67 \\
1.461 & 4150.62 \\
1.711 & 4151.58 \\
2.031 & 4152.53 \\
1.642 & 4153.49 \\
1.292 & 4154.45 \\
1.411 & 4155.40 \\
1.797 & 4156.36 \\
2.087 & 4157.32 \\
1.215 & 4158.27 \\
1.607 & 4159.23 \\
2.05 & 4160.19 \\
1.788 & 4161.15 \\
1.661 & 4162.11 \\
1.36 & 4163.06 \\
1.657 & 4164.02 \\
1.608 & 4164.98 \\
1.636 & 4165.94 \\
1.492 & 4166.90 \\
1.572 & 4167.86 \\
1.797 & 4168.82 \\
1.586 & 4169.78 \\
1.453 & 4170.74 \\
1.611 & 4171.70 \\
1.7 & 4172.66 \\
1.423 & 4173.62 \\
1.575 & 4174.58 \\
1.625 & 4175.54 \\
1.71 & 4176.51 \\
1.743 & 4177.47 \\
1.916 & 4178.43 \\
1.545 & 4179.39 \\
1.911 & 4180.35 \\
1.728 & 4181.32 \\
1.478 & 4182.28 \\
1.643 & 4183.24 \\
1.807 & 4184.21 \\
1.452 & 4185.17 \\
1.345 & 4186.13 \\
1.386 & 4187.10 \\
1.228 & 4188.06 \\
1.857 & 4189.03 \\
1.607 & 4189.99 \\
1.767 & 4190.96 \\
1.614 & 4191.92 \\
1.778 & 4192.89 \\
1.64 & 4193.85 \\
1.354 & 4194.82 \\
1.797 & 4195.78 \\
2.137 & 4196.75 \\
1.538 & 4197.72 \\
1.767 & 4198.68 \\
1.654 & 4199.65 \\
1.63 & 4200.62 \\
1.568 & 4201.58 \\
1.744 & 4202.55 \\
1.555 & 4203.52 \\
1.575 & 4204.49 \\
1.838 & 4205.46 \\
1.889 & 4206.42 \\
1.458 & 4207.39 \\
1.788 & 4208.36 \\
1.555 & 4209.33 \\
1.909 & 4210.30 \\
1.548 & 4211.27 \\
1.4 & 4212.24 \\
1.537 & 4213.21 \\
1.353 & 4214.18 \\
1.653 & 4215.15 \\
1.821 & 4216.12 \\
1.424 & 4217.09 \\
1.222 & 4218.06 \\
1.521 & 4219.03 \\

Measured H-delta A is 2.1 angstrom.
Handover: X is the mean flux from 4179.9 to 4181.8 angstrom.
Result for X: 1.81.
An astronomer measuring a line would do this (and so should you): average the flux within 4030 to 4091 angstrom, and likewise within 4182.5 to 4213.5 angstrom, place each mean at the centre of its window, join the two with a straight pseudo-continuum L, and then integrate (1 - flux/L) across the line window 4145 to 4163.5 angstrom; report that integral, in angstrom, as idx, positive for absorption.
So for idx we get 0.4 angstrom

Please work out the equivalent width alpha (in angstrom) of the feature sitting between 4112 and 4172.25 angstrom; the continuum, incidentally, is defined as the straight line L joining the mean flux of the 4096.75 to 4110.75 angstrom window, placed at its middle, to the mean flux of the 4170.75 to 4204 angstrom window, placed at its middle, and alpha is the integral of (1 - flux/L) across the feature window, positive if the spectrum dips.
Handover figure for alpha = -4.1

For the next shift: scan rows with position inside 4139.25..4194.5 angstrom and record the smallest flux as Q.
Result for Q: 1.215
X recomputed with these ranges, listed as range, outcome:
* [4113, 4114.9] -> 1.69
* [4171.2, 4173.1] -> 1.65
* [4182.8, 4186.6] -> 1.56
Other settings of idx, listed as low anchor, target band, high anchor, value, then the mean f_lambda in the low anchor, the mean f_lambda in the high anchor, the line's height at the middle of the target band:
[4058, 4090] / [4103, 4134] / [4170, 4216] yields 0.32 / 1.62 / 1.64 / 1.62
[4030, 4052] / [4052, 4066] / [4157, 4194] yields 0.83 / 1.7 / 1.63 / 1.69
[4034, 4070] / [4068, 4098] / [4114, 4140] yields 1.07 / 1.67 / 1.66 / 1.67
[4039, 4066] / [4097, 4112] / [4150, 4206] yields 2.20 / 1.67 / 1.64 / 1.66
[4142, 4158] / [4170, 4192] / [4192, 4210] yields 0.39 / 1.58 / 1.68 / 1.64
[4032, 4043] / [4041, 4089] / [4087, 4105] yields -0.84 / 1.7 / 1.53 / 1.62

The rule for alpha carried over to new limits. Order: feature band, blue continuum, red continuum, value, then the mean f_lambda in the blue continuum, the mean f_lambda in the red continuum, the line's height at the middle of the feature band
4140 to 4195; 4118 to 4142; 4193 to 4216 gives 2.0 angstrom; 1.67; 1.65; 1.66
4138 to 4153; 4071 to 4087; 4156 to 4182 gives 1.0 angstrom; 1.64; 1.66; 1.65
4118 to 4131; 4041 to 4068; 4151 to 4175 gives -0.3 angstrom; 1.68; 1.63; 1.65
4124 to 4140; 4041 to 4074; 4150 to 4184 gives -0.4 angstrom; 1.65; 1.64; 1.65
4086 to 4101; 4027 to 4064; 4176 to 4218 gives 0.9 angstrom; 1.65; 1.64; 1.65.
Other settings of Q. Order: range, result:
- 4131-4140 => 1.445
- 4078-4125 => 1.099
